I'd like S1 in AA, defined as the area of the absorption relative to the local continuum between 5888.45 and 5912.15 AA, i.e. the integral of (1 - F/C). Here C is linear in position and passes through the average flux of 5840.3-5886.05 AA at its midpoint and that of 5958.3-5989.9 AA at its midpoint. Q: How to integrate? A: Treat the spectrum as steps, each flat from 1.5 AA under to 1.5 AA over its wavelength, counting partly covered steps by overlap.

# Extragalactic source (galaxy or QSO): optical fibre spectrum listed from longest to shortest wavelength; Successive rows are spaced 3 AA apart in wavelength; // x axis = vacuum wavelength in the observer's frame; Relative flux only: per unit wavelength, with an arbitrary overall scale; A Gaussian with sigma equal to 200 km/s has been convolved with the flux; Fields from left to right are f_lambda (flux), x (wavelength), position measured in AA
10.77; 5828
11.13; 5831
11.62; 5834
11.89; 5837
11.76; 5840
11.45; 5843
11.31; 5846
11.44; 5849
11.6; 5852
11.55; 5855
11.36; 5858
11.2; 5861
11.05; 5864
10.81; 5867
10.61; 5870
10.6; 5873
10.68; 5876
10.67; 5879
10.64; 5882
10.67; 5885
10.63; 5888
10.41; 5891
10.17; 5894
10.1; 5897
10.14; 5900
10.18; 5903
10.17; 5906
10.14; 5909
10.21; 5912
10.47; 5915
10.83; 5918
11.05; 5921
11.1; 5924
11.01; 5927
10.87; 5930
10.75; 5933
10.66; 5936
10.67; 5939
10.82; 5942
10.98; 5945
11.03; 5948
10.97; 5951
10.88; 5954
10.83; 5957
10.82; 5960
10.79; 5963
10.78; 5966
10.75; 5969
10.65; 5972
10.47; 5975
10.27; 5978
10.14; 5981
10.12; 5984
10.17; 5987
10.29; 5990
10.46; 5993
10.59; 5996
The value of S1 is 1.4 AA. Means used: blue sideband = 11.1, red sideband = 10.5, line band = 10.2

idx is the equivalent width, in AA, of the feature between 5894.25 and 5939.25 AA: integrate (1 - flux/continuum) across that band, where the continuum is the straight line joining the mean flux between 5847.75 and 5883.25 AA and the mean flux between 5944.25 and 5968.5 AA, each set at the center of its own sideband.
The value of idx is 1.62 AA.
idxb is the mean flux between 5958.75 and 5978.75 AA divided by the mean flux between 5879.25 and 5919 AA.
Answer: 1.03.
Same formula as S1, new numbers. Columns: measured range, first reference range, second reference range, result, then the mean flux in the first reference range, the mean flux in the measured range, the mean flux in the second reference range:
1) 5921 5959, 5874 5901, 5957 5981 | -1.1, 10.5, 10.9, 10.6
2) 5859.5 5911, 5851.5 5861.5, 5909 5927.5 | 2.7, 11.4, 10.5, 10.7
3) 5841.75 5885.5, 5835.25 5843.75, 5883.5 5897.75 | 0.2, 11.7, 11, 10.4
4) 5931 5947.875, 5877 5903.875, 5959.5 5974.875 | -0.3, 10.4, 10.8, 10.7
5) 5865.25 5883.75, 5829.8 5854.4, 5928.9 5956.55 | 1.0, 11.5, 10.7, 10.8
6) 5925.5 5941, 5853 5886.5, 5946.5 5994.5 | -0.1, 10.9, 10.8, 10.6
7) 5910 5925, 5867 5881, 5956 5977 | 0.0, 10.7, 10.7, 10.7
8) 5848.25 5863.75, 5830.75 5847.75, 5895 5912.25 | -0.3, 11.6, 11.4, 10.2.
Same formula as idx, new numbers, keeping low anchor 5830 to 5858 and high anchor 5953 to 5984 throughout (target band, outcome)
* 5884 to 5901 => 1.25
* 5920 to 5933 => -0.07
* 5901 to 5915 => 1.07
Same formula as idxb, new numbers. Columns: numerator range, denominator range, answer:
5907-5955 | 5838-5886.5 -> 0.97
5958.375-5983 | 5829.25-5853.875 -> 0.92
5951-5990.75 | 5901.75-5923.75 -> 1.01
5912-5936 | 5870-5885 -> 1.02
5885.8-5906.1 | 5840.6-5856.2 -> 0.89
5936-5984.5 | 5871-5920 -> 1.03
